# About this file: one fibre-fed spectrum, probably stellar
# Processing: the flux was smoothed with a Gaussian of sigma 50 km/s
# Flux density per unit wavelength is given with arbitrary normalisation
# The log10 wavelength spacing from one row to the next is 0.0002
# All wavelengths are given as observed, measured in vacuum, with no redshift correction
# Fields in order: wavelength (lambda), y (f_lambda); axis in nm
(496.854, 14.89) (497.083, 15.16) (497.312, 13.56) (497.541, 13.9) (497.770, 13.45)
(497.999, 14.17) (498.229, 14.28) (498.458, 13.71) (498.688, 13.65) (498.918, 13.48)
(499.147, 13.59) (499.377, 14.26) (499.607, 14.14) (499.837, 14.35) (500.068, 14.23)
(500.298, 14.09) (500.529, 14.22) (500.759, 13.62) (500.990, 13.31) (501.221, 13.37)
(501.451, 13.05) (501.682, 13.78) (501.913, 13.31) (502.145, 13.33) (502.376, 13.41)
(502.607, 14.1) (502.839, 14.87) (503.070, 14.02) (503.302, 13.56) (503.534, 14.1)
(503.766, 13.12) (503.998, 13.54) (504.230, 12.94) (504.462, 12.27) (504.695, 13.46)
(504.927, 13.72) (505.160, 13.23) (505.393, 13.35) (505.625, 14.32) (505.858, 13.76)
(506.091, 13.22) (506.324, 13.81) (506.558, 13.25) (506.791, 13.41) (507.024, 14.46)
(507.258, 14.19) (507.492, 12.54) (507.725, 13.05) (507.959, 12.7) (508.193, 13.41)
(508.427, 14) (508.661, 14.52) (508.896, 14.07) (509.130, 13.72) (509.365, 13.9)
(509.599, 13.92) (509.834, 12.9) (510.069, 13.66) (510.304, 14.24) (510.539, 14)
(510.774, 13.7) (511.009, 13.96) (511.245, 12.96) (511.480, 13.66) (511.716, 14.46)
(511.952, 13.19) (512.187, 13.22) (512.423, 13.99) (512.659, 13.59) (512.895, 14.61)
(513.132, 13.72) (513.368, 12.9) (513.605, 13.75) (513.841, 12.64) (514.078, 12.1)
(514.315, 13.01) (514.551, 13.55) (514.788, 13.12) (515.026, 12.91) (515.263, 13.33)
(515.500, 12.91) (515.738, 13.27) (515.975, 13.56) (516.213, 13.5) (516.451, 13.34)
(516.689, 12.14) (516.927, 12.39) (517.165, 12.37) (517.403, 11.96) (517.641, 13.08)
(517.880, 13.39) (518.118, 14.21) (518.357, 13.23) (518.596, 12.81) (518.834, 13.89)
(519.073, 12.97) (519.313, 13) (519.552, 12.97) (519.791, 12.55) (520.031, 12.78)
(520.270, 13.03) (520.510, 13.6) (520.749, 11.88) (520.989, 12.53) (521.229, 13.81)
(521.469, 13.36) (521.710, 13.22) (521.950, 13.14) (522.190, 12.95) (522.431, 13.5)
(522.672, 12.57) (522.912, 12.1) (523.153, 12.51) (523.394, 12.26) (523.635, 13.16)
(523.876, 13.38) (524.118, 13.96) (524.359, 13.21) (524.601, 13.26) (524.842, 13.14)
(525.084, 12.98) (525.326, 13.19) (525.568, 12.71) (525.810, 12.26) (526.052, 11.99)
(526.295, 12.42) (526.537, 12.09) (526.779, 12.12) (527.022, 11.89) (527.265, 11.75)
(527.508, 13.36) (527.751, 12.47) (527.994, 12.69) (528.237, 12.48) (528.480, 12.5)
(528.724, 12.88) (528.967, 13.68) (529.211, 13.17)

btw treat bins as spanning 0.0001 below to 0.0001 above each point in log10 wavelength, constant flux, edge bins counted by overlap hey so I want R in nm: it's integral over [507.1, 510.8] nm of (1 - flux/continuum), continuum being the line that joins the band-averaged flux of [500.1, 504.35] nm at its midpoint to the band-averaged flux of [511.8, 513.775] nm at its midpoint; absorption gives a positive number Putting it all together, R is -0.01 nm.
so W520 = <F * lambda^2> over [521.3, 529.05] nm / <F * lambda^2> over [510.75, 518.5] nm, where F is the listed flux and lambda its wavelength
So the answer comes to 1.0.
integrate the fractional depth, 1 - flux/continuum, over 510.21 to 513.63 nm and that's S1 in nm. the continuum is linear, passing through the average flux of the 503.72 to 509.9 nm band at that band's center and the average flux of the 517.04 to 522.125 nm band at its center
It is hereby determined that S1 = -0.10 nm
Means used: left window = 13.5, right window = 13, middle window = 13.7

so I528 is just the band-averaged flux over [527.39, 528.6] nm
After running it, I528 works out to 12.7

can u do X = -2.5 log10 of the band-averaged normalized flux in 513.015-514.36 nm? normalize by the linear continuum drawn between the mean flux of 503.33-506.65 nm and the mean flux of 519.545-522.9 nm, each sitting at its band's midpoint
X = 0.01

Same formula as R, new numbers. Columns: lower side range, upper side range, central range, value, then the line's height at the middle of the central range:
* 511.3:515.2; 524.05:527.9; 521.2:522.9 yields -0.03 nm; 12.9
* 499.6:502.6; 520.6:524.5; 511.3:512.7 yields -0.03 nm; 13.3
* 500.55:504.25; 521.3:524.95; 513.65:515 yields 0.04 nm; 13.3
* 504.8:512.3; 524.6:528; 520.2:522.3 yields -0.04 nm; 12.8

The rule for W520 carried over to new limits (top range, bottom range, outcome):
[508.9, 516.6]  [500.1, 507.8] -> 1.03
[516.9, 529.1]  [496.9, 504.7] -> 1.02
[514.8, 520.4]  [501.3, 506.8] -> 1.01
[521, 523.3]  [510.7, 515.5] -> 1.00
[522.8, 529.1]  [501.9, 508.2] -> 1.02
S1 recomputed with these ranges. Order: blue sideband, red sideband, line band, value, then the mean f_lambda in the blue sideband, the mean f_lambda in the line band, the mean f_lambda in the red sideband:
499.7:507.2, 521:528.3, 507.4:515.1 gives -0.102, 13.6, 13.5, 12.8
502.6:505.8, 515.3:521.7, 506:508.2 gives 0.013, 13.6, 13.4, 13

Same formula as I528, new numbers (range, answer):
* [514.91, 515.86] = 13.1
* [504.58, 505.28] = 13.5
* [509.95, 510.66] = 14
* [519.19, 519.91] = 12.8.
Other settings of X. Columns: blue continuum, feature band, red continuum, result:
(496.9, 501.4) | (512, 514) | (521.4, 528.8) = -0.02 mag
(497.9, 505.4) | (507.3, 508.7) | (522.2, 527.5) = 0.01 mag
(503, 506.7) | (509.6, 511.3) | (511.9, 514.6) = -0.02 mag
